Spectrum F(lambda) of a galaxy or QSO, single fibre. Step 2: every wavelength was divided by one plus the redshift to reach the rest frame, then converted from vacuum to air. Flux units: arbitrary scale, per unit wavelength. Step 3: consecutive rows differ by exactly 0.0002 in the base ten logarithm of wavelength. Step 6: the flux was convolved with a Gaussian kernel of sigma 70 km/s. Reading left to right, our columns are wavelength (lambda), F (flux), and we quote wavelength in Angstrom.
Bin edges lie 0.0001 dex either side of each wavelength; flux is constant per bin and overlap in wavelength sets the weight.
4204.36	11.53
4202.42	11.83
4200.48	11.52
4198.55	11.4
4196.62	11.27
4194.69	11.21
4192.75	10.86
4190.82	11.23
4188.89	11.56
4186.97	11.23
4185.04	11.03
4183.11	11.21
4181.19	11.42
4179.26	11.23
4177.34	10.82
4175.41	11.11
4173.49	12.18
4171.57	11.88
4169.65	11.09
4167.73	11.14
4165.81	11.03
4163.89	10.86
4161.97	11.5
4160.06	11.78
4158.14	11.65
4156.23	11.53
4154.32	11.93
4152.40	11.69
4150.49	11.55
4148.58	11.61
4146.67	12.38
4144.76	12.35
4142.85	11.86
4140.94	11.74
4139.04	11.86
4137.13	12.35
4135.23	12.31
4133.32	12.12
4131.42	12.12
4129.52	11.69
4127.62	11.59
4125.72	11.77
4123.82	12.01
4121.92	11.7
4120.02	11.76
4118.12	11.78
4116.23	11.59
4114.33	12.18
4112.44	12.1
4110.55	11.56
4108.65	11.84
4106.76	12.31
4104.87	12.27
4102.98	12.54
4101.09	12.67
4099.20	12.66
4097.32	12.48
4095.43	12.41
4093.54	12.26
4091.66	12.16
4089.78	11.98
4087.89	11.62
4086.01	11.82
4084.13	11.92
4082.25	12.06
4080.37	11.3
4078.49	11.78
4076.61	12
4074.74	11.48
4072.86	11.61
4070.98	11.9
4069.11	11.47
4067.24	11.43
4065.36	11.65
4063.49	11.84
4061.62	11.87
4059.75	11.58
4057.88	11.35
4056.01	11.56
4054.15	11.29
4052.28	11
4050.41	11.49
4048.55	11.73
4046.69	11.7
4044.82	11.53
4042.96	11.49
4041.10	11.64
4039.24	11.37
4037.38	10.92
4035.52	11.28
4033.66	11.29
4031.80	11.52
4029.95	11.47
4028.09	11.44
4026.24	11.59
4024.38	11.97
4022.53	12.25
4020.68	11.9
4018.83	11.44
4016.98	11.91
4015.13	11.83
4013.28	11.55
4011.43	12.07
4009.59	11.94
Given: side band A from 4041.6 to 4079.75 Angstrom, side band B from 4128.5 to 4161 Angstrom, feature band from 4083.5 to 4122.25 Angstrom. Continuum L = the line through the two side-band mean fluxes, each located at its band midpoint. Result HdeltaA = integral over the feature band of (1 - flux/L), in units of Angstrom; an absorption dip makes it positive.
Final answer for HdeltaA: -1.1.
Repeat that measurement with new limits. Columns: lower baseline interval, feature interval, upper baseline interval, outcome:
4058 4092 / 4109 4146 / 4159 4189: -1.3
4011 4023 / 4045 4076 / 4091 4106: 1.5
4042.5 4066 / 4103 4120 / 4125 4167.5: -0.4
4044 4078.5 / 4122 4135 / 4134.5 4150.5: 0.1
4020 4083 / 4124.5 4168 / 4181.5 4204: -1.4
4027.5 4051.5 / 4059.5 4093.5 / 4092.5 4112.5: 0.5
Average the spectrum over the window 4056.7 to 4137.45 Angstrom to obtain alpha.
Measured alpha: 11.9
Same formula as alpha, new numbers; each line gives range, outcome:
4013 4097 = 11.7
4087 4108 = 12.3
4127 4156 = 11.9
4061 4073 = 11.7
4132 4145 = 12.1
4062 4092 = 11.7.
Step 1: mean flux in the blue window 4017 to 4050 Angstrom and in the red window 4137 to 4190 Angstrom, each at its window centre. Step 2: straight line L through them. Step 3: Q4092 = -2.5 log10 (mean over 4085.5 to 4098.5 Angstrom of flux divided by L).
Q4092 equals -0.05 mag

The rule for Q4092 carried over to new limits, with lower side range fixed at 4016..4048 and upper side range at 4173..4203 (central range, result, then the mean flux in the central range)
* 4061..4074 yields -0.01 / 11.7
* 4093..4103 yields -0.10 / 12.5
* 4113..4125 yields -0.04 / 11.8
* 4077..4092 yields -0.03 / 11.8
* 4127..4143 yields -0.05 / 12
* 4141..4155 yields -0.05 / 11.9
